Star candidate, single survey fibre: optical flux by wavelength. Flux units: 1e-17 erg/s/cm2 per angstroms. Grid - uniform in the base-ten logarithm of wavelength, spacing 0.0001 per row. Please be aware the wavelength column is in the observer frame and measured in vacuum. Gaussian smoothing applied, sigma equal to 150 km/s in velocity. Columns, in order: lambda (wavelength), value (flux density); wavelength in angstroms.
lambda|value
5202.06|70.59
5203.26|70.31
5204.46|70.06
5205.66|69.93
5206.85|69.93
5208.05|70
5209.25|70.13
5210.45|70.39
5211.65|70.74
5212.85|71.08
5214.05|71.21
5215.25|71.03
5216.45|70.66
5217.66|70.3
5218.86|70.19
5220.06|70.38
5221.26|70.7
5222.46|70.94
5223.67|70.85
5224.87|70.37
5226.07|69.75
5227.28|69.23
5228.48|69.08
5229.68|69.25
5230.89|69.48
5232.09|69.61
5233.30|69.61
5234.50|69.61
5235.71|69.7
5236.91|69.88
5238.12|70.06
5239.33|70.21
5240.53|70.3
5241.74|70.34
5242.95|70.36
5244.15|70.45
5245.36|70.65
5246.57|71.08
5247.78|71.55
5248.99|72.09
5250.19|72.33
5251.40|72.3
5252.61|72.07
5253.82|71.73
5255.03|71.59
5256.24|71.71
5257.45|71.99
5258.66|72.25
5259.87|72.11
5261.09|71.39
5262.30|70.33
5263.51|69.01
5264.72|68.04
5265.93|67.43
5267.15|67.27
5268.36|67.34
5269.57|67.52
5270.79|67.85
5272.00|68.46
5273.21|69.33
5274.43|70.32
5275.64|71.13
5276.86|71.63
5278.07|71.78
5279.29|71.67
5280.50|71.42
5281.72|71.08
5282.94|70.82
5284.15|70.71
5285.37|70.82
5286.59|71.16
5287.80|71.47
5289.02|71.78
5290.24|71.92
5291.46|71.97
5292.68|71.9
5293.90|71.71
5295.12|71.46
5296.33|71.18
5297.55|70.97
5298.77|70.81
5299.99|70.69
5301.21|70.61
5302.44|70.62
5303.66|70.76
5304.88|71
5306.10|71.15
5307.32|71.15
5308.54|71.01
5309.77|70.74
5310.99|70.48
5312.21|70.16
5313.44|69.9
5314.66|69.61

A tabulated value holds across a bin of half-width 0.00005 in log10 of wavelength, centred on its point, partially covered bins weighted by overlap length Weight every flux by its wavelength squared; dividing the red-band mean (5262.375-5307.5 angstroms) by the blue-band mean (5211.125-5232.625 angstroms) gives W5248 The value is 1.03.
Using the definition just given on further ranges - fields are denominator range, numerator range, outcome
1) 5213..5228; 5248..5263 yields 1.03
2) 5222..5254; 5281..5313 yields 1.03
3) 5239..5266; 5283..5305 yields 1.02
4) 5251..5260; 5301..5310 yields 1.00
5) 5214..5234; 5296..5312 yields 1.04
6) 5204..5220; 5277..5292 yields 1.04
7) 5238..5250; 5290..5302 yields 1.03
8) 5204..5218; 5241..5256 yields 1.03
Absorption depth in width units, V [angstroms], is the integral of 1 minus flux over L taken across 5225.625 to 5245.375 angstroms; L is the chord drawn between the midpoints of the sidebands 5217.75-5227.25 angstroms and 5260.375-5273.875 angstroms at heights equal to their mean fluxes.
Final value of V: 0.00 angstroms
